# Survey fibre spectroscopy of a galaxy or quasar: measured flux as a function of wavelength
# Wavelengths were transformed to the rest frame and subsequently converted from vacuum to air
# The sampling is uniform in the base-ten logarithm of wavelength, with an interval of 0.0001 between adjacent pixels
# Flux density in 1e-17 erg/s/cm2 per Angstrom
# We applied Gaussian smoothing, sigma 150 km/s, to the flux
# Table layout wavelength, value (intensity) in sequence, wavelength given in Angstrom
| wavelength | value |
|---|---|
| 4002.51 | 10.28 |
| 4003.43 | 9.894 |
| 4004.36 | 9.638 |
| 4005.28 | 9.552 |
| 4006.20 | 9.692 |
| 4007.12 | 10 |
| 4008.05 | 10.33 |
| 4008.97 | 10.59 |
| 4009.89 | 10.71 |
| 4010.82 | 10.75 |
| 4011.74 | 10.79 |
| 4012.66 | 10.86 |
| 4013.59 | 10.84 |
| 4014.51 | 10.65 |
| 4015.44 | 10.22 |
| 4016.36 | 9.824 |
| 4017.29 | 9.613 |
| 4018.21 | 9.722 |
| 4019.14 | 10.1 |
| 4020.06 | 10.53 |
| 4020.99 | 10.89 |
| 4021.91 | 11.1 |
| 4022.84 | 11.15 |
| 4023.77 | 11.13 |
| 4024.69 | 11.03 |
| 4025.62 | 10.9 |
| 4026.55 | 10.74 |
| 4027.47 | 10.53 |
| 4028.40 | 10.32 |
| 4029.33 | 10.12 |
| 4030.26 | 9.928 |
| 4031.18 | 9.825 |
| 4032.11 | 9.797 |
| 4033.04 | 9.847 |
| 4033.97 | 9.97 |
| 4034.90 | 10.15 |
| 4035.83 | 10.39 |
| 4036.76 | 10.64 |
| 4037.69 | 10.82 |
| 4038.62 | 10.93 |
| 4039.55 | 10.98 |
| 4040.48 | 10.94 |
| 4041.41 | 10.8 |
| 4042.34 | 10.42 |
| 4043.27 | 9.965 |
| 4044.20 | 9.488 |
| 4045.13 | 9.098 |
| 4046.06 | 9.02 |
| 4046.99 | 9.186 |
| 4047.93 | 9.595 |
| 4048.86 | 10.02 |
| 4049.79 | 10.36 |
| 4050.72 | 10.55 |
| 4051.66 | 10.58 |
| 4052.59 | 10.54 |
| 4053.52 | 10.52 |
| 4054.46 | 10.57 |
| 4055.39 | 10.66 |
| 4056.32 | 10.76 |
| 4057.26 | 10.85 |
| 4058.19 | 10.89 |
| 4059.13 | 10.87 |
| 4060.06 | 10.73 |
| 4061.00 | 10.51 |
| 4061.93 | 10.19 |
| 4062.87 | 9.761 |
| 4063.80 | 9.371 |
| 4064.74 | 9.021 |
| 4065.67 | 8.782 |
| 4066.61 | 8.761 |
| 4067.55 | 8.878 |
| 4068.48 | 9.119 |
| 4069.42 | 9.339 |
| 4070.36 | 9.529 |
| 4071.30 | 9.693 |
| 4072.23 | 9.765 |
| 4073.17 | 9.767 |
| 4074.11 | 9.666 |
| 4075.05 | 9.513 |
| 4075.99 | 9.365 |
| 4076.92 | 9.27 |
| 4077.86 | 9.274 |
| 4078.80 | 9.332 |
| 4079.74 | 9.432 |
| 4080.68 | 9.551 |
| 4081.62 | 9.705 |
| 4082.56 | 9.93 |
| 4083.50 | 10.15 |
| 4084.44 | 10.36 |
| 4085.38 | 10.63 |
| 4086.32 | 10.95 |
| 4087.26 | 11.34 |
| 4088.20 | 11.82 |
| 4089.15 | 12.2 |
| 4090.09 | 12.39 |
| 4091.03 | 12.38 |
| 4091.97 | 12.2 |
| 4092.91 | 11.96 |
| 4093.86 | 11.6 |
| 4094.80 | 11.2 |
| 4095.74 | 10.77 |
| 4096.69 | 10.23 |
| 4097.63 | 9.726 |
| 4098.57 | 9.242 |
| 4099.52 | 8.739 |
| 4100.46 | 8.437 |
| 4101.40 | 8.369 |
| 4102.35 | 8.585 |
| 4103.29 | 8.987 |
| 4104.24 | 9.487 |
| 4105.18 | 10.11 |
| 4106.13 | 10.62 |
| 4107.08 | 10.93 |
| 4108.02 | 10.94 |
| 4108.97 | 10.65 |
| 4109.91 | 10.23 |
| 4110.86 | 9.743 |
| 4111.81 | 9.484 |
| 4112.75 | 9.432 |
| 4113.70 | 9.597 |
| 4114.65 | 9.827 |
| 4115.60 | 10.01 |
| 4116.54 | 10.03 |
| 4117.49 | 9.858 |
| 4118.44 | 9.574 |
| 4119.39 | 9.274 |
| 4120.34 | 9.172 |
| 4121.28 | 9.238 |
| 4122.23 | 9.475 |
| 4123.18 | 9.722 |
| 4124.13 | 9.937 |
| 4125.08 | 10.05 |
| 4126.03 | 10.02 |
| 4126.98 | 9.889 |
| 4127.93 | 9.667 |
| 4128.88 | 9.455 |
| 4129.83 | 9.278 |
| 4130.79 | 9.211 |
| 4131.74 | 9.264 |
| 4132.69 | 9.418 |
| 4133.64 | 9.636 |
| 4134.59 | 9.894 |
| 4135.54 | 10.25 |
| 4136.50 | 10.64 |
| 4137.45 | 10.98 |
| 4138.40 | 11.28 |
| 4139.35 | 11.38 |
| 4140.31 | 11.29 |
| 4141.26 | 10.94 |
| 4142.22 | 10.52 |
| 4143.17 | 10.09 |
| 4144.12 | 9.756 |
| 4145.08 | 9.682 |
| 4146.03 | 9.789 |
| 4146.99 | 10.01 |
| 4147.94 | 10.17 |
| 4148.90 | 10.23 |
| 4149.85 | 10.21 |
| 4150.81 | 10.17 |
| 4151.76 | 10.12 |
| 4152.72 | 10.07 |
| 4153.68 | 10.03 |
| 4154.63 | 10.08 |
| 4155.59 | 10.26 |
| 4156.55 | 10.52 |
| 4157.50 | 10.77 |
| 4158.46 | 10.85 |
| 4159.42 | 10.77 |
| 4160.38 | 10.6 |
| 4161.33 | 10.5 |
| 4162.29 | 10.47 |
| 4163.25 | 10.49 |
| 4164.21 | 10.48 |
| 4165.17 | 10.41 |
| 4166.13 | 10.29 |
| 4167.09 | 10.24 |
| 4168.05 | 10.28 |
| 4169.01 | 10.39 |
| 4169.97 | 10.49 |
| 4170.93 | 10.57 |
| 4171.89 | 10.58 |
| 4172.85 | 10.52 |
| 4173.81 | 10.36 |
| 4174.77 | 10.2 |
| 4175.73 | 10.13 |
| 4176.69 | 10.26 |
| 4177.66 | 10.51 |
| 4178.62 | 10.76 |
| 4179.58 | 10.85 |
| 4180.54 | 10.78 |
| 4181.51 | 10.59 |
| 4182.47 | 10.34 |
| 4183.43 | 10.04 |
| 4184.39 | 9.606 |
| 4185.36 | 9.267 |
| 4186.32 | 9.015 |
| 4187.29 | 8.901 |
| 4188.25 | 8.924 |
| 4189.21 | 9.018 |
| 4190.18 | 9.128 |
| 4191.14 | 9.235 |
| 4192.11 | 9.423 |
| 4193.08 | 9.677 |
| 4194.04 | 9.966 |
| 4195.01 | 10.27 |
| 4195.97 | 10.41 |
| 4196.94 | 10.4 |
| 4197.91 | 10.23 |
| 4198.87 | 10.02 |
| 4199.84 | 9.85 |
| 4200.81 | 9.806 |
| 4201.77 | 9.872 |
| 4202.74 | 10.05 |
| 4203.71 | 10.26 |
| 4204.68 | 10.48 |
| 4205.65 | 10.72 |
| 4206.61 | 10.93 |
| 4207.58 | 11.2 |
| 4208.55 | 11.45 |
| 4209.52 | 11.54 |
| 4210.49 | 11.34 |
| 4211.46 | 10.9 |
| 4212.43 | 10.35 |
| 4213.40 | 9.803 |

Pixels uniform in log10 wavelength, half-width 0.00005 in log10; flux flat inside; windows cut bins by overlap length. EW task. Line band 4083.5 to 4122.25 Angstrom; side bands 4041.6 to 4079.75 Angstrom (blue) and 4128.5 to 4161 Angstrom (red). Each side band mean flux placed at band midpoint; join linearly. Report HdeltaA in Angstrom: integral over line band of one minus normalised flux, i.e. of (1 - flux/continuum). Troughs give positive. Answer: -0.8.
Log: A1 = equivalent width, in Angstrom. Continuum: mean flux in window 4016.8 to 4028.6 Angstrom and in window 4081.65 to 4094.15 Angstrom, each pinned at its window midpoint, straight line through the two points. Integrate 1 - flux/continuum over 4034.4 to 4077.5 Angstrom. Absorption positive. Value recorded 3.7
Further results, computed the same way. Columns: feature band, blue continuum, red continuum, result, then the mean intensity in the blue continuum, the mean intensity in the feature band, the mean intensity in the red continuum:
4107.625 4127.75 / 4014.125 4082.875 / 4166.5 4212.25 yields 0.7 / 10.1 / 9.81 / 10.2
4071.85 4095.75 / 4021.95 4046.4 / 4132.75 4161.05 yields -0.4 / 10.4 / 10.6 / 10.4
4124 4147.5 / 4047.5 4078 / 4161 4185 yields 0.3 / 9.92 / 10.1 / 10.4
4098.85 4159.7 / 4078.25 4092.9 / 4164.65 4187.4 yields 3.5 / 10.9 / 9.95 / 10.2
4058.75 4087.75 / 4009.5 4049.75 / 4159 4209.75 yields 1.5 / 10.3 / 9.76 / 10.2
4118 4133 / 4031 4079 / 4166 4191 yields 0.7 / 9.98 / 9.54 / 10.1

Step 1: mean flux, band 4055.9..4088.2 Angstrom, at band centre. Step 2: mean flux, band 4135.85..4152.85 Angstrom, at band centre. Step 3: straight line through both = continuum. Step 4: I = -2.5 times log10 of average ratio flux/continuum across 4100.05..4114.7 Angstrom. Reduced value 0.05 mag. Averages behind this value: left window 9.88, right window 10.4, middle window 9.71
